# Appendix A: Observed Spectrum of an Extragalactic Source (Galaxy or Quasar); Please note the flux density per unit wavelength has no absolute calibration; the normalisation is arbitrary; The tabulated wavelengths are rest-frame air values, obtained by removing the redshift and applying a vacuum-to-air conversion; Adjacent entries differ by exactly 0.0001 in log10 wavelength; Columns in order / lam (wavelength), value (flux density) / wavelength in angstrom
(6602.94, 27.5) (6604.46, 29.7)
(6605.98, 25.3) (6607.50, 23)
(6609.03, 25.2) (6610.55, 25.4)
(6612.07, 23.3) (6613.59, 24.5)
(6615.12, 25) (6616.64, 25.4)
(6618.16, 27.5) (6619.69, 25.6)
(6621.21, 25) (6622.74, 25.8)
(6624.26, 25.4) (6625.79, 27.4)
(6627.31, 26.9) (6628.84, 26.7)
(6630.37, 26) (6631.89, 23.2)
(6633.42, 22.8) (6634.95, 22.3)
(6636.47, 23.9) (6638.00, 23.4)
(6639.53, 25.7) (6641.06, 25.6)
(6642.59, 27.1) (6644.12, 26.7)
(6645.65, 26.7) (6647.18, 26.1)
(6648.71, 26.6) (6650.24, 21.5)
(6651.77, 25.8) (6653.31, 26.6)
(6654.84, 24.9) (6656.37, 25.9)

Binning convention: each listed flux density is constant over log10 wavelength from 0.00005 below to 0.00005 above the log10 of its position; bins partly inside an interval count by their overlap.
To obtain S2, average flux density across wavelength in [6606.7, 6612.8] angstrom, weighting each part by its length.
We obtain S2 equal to 24.2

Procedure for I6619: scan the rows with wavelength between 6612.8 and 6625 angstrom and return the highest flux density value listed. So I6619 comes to 27.5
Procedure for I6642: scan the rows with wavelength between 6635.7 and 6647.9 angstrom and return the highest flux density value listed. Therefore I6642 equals 27.1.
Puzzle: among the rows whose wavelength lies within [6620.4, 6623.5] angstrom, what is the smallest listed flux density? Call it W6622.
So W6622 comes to 25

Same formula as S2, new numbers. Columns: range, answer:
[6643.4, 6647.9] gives 26.5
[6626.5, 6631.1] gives 26.5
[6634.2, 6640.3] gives 23.8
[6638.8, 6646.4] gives 26.4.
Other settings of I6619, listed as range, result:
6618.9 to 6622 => 25.6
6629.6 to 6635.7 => 26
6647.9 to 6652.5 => 26.6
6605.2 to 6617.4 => 25.4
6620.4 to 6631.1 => 27.4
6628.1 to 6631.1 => 26.7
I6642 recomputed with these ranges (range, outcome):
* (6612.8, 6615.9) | 25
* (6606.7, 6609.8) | 25.2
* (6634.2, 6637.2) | 23.9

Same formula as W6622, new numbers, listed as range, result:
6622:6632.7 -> 23.2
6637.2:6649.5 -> 23.4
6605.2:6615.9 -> 23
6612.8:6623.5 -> 24.5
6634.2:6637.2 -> 22.3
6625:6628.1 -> 26.9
